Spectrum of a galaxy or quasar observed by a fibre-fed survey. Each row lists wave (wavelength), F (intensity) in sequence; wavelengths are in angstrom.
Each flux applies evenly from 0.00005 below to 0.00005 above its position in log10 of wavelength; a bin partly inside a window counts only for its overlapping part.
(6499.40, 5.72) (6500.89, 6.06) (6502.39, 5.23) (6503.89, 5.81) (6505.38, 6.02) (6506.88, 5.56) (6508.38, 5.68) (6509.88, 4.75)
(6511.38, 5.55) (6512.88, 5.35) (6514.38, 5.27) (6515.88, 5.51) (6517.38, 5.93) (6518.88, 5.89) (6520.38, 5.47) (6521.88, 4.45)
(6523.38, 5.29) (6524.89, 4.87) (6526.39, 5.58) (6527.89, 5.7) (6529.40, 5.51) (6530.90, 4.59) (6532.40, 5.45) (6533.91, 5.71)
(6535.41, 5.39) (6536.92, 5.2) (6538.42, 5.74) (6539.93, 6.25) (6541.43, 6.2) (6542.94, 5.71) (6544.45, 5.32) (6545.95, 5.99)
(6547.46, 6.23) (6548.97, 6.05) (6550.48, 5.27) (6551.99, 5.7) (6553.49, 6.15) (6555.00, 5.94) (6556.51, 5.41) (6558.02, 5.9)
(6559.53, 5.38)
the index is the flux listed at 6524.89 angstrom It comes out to 4.87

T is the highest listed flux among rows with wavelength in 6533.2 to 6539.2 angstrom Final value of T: 5.74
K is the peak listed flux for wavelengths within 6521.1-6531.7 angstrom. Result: 5.7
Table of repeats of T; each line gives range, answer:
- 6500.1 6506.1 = 6.06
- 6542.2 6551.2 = 6.23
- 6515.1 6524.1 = 5.93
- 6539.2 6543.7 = 6.25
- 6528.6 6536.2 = 5.71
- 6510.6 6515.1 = 5.55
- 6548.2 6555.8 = 6.15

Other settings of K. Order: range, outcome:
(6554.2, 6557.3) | 5.94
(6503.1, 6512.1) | 6.02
